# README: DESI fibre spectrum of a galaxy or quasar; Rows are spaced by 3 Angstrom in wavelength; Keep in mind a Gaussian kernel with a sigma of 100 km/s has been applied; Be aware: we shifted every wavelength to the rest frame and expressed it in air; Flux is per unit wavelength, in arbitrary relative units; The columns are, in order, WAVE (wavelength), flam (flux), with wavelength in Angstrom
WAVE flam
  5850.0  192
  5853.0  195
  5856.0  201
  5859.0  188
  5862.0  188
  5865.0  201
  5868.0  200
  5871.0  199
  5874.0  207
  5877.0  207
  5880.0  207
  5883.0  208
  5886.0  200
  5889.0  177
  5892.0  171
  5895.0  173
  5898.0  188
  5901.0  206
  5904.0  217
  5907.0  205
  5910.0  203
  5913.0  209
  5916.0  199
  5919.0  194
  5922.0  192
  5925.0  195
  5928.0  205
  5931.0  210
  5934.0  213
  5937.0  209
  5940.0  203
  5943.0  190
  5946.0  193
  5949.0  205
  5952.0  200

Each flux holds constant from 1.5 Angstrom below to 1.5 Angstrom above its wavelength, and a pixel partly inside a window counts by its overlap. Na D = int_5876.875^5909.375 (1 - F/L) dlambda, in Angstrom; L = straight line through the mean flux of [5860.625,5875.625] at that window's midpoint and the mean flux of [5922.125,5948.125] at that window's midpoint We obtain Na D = 0.7 Angstrom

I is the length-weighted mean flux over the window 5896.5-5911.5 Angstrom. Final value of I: 204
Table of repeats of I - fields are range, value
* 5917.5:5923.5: 193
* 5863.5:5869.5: 200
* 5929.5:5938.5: 211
